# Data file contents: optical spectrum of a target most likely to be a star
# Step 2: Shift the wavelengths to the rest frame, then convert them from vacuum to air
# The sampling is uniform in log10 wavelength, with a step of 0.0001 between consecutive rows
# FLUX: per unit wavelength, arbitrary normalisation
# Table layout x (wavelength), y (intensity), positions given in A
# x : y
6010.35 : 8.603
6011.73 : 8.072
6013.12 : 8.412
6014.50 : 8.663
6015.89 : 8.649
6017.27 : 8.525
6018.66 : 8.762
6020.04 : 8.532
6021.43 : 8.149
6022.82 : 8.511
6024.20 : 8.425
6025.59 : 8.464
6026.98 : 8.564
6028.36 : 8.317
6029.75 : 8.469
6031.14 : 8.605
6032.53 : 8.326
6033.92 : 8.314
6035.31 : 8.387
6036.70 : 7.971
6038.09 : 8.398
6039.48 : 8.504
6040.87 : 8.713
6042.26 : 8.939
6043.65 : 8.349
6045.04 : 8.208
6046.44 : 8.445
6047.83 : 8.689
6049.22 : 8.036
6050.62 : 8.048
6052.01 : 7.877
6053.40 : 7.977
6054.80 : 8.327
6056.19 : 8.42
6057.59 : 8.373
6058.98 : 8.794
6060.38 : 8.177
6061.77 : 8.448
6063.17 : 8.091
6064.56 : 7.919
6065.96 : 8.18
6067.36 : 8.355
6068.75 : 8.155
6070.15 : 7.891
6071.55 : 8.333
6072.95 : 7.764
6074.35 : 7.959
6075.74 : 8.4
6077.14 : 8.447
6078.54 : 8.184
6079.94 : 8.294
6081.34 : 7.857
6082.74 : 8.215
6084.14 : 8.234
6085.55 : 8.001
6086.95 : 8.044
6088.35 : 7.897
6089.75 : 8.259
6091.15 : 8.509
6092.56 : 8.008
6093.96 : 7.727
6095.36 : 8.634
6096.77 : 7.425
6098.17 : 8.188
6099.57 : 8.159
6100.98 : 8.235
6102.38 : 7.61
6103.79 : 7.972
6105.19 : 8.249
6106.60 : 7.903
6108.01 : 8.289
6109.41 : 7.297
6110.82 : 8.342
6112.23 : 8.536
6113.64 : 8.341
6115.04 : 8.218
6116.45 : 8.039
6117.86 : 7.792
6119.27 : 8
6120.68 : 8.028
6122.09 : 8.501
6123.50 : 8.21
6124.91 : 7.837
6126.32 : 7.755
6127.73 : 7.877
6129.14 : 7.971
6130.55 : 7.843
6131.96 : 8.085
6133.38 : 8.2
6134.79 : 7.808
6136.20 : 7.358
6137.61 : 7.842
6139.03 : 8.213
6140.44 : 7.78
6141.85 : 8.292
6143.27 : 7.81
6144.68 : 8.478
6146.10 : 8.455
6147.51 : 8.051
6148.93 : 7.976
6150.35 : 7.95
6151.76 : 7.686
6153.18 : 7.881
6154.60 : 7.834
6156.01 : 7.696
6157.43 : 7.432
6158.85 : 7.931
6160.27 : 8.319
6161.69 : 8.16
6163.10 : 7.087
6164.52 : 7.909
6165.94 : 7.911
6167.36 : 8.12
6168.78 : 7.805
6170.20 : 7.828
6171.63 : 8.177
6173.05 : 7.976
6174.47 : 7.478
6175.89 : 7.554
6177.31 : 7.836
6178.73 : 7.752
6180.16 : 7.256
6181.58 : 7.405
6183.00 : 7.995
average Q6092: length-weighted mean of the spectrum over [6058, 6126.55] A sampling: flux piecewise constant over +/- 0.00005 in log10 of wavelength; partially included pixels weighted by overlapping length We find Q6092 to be 8.12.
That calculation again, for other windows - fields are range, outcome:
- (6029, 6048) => 8.44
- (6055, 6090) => 8.19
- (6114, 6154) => 8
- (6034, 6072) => 8.3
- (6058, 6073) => 8.21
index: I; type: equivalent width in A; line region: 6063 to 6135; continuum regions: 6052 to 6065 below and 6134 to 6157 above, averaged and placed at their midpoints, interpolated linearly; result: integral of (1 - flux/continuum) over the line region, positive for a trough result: 0.3 A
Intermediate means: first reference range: 8.27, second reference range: 7.94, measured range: 8.08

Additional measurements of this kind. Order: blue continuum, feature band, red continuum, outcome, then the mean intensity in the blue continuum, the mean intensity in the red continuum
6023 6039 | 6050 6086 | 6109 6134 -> 0.3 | 8.39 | 8.05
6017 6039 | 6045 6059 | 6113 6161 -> 0.1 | 8.42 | 7.98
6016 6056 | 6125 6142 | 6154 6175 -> 0.2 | 8.39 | 7.85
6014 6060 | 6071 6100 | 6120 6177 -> 0.3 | 8.41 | 7.93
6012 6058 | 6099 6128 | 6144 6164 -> 0.1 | 8.4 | 7.92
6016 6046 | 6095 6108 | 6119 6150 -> 0.2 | 8.45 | 8.02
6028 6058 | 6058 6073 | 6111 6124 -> 0.2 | 8.35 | 8.19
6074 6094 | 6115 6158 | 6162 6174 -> 0.0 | 8.15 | 7.86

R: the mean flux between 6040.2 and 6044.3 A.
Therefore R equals 8.68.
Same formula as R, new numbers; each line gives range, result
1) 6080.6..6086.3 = 8.07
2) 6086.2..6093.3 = 8.14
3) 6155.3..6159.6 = 7.69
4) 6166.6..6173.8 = 7.97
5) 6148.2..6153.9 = 7.86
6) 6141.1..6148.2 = 8.22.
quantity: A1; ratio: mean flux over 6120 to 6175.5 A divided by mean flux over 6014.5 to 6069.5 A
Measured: 0.9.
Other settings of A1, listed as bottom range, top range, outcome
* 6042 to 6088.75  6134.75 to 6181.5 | 0.96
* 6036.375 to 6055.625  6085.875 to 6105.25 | 0.97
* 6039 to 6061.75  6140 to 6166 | 0.95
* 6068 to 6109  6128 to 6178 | 0.98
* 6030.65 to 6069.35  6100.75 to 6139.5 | 0.96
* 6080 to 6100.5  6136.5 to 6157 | 0.99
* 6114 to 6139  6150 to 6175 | 0.98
